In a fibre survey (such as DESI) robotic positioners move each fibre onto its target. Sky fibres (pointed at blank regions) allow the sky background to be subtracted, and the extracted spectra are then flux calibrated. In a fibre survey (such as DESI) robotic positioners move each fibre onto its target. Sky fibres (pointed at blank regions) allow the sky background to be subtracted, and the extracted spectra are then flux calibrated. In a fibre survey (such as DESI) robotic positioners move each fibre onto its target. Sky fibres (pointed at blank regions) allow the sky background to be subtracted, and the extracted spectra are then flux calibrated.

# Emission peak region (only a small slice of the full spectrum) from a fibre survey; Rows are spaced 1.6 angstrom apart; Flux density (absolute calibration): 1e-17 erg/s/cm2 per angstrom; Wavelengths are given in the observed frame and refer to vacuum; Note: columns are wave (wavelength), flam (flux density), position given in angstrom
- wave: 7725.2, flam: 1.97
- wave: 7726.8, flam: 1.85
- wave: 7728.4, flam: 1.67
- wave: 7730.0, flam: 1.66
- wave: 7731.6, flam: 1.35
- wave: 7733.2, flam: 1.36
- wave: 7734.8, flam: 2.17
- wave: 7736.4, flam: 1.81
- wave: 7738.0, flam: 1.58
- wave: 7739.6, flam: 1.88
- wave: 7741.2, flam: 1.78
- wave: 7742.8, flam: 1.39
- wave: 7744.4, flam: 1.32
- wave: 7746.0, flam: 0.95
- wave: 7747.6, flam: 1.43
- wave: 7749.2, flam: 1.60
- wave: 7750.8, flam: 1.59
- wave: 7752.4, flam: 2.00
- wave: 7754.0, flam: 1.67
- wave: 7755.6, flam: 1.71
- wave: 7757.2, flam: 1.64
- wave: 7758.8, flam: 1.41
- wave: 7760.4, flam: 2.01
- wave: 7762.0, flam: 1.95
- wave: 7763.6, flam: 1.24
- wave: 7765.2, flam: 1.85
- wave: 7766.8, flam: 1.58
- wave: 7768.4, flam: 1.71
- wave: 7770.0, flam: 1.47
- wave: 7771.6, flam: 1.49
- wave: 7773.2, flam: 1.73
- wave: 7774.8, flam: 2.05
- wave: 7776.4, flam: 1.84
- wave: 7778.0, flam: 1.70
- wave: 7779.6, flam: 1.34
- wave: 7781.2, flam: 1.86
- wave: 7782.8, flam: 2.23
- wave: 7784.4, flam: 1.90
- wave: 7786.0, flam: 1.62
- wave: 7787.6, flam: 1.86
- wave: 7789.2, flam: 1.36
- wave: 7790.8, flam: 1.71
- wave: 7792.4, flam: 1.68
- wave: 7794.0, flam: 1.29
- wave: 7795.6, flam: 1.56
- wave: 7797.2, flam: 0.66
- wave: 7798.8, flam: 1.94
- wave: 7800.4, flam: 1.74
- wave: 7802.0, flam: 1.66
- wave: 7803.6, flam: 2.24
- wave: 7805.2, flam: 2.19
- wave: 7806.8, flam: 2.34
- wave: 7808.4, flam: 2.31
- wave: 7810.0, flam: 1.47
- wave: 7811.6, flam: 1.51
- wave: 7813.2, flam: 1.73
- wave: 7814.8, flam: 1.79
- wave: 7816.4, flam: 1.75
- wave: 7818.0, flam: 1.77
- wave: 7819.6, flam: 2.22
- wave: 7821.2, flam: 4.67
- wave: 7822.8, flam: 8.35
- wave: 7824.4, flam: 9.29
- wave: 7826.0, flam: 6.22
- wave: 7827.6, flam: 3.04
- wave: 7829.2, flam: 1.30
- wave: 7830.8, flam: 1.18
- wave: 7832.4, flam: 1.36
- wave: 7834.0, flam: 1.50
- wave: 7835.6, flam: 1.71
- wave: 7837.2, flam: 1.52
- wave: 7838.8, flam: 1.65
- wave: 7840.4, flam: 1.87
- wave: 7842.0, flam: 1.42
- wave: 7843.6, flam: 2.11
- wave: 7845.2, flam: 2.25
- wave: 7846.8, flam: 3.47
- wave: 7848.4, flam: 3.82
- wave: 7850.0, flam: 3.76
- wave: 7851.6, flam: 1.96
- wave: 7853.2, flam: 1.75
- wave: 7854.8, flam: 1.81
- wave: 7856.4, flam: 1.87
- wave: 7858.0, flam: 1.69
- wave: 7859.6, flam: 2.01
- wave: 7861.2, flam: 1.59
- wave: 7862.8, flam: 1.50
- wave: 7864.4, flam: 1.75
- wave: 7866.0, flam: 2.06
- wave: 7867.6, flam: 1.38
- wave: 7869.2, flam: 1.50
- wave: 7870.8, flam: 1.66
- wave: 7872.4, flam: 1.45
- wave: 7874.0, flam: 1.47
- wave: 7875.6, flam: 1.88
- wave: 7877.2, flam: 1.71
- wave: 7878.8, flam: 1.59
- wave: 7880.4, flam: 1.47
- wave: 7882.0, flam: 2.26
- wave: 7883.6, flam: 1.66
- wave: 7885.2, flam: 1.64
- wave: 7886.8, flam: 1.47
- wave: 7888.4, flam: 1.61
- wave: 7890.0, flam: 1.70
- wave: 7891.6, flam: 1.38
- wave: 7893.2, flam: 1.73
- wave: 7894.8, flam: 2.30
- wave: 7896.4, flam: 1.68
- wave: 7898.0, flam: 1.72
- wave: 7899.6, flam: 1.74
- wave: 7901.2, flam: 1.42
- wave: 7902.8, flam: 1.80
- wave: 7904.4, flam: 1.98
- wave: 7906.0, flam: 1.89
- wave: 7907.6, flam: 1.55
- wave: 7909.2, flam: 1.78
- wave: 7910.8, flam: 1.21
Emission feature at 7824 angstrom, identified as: H-alpha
